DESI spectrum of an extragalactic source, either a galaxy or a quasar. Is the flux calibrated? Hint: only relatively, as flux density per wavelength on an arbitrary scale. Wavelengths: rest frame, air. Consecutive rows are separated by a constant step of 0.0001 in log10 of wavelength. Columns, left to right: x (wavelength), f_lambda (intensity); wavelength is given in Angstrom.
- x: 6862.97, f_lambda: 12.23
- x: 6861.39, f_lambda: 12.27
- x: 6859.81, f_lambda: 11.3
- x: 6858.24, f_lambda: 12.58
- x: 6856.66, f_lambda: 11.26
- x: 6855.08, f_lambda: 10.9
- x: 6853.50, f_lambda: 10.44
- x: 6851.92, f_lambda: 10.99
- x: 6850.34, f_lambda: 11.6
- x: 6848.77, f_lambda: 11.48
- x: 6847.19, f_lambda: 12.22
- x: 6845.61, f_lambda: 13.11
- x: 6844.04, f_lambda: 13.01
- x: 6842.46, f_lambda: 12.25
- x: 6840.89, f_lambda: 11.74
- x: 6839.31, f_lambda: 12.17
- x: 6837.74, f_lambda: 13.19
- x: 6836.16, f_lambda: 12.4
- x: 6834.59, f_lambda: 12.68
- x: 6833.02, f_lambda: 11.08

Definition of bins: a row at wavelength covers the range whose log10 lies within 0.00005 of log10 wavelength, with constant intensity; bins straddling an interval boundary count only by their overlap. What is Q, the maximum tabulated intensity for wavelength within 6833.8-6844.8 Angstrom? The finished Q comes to 13.19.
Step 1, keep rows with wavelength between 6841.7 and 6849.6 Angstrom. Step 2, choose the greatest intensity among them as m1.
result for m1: 13.11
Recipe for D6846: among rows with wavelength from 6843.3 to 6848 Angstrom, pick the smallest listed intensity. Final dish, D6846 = 12.22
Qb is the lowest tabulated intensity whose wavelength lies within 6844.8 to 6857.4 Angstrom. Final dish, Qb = 10.44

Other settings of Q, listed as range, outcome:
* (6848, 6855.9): 11.6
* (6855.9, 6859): 12.58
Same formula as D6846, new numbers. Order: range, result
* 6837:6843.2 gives 11.74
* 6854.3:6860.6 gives 10.9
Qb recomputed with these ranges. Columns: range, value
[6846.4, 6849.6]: 11.48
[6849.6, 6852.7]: 10.99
